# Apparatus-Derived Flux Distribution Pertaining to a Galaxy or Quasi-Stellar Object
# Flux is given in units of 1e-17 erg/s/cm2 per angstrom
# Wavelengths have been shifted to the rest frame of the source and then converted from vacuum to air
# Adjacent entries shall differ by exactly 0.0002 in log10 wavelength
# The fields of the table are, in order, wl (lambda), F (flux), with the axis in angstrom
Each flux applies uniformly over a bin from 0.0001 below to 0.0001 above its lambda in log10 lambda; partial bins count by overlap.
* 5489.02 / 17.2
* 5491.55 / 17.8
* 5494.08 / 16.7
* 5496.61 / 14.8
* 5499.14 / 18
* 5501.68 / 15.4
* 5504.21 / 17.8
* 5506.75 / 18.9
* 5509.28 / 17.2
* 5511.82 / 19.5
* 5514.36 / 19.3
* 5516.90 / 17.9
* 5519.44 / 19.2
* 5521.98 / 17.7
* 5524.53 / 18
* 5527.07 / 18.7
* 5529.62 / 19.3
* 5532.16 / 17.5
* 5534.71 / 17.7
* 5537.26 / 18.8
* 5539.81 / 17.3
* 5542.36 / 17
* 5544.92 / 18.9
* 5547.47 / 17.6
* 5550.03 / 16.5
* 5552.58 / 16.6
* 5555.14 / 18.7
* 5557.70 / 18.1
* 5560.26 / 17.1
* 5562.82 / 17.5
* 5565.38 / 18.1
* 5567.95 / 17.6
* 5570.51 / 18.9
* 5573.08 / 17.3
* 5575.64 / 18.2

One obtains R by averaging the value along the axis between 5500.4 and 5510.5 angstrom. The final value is 17.3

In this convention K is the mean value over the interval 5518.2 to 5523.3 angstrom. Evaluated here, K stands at 18.4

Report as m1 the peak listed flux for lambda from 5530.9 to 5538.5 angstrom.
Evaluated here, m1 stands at 18.8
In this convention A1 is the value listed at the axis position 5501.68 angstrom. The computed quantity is 15.4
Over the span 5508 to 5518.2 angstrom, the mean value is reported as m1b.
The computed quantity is 18.5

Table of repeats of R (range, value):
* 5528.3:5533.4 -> 18.4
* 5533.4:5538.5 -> 18.2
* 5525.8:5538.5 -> 18.4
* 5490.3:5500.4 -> 16.8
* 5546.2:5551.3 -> 17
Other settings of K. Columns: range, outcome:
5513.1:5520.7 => 18.8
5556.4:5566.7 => 17.7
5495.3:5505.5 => 16.5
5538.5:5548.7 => 17.7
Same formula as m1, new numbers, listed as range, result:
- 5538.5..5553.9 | 18.9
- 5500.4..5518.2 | 19.5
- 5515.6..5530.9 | 19.3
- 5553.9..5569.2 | 18.7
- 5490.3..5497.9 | 17.8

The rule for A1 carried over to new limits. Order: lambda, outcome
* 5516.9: 17.9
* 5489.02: 17.2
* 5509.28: 17.2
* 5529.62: 19.3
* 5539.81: 17.3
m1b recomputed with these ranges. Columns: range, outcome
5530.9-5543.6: 17.7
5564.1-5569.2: 17.8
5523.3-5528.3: 18.4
